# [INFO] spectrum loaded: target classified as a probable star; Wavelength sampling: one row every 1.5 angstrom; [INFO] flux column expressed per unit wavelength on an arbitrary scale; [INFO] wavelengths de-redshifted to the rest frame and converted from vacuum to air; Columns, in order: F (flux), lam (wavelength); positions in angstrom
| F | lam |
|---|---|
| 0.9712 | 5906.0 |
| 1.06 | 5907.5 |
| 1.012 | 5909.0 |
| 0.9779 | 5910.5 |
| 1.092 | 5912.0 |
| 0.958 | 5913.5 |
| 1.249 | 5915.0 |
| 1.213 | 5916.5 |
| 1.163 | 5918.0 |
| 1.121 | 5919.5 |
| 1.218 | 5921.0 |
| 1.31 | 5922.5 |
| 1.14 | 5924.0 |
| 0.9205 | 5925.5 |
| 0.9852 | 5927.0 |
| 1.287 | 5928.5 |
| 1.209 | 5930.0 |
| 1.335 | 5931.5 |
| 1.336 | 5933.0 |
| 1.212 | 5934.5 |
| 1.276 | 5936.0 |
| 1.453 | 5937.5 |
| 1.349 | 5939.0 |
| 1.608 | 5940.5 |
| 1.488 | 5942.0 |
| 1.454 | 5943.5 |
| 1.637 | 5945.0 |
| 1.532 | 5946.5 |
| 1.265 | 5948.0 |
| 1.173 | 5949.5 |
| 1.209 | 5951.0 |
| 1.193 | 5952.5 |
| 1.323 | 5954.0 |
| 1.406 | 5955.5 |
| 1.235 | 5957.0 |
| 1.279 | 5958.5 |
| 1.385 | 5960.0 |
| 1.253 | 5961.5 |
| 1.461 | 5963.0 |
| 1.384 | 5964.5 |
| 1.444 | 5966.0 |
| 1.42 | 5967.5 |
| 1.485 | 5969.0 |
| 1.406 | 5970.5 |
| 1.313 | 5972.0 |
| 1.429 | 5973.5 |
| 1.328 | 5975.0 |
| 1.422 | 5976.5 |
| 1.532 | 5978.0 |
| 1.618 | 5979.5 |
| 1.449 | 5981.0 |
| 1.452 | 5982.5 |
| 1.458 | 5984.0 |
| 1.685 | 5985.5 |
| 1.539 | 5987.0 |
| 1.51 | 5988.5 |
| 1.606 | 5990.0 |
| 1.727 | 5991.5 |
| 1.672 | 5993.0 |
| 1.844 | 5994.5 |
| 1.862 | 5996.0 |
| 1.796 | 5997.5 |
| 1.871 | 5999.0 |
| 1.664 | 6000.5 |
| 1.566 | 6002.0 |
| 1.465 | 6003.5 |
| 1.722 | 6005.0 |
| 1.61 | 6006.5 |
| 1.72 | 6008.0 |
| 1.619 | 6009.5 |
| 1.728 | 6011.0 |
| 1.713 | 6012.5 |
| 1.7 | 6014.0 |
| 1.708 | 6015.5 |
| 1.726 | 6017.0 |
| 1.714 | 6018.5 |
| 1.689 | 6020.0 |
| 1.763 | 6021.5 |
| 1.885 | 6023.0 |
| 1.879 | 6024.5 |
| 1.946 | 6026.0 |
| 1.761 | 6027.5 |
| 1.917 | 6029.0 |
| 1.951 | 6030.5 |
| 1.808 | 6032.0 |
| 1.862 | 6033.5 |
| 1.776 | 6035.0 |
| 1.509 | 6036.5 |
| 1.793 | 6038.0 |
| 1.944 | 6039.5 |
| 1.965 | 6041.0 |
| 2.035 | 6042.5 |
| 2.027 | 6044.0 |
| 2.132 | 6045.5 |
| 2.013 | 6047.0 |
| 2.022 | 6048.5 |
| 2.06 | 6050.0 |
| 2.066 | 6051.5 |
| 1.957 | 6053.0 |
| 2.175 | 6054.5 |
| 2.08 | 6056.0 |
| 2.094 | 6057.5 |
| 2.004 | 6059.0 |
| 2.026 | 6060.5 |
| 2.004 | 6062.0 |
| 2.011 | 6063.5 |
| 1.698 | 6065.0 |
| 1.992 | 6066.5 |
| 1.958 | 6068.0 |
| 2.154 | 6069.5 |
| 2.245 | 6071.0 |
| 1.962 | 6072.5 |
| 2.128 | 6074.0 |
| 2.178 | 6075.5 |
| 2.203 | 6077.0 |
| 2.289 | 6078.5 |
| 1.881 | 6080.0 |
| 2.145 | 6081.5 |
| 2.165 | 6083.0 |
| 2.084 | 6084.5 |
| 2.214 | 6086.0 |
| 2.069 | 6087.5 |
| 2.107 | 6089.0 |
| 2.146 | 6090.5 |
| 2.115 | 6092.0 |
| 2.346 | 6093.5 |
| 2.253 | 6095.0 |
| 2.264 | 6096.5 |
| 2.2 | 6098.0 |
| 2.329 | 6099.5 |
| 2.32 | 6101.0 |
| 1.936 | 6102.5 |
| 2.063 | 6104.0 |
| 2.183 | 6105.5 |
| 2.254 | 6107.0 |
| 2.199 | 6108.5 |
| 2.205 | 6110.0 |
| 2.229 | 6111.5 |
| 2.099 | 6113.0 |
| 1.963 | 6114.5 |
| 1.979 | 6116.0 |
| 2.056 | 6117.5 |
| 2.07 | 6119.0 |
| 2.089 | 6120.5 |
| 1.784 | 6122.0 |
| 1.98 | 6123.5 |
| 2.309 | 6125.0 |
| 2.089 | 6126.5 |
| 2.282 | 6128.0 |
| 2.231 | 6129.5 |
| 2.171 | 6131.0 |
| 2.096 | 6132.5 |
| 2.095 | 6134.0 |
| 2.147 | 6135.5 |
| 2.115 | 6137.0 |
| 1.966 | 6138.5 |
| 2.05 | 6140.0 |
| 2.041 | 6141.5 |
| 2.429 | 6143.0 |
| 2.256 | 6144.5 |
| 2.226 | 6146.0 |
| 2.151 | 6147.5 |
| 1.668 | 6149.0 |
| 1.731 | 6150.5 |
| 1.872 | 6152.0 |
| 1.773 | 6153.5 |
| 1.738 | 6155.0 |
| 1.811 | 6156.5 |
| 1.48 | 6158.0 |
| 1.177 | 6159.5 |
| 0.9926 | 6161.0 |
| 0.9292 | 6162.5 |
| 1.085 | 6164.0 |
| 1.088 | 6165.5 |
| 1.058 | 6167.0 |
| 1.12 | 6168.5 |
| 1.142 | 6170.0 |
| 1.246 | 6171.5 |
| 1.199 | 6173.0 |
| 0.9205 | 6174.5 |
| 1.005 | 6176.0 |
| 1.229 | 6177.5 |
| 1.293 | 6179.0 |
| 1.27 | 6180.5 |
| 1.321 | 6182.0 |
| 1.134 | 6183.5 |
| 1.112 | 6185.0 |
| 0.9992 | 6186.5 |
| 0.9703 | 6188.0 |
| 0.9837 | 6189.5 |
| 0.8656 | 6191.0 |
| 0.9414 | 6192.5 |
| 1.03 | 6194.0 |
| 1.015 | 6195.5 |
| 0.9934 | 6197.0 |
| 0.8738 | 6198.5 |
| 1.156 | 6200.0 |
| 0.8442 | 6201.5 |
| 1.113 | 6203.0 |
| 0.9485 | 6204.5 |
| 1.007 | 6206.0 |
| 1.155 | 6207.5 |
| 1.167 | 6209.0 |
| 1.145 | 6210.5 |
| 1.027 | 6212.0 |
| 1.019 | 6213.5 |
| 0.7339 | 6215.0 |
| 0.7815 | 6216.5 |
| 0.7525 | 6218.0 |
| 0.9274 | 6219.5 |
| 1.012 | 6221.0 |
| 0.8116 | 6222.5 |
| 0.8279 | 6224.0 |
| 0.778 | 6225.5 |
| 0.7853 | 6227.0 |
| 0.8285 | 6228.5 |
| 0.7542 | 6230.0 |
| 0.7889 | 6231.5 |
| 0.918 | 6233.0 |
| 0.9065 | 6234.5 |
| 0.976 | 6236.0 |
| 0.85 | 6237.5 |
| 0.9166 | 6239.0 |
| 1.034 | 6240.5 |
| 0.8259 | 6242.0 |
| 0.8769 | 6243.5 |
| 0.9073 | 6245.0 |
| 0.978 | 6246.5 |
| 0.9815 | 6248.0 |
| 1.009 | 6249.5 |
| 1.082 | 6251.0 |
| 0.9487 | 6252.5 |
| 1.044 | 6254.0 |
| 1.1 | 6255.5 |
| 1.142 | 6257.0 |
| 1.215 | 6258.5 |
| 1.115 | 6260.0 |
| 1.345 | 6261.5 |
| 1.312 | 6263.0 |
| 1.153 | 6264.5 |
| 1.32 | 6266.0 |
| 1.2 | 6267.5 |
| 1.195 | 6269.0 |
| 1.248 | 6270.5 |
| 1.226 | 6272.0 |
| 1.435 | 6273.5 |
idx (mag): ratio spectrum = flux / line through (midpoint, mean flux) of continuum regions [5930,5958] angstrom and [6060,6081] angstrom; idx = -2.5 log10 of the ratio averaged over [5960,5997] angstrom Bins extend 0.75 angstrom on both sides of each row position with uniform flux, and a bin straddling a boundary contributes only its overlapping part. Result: 0.03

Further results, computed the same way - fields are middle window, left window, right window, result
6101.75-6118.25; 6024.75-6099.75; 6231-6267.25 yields -0.18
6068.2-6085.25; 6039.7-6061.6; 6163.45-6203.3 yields -0.15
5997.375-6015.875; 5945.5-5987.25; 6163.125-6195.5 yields -0.25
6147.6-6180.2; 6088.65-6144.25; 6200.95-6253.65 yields 0.22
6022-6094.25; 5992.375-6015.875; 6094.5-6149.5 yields -0.06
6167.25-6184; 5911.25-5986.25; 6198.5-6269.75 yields -0.10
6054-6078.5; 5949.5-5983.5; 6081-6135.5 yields -0.08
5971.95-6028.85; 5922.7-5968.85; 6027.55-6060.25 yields 0.01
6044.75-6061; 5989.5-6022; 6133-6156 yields -0.14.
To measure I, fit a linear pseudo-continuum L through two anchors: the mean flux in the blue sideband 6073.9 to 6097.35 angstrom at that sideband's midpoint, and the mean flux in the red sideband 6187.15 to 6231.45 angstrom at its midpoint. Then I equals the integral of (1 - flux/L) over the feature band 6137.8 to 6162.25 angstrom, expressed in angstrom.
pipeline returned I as -4.5 angstrom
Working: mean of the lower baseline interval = 2.16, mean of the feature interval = 1.82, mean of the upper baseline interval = 0.937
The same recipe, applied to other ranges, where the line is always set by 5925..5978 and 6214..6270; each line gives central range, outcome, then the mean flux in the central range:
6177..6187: -1.4 angstrom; 1.2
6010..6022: -4.3 angstrom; 1.71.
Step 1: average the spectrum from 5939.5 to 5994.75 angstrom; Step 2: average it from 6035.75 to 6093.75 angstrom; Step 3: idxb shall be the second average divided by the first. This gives 1.42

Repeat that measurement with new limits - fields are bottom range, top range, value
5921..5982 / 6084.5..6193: 1.31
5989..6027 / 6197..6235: 0.54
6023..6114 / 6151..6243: 0.51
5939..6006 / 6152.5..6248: 0.70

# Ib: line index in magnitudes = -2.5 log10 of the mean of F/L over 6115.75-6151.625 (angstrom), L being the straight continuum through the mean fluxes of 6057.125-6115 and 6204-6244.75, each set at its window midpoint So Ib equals -0.22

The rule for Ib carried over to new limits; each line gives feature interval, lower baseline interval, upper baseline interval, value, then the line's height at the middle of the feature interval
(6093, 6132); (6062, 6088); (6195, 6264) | -0.19 mag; 1.81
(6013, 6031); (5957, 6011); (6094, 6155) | -0.07 mag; 1.69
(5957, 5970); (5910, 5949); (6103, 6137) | 0.03 mag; 1.41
